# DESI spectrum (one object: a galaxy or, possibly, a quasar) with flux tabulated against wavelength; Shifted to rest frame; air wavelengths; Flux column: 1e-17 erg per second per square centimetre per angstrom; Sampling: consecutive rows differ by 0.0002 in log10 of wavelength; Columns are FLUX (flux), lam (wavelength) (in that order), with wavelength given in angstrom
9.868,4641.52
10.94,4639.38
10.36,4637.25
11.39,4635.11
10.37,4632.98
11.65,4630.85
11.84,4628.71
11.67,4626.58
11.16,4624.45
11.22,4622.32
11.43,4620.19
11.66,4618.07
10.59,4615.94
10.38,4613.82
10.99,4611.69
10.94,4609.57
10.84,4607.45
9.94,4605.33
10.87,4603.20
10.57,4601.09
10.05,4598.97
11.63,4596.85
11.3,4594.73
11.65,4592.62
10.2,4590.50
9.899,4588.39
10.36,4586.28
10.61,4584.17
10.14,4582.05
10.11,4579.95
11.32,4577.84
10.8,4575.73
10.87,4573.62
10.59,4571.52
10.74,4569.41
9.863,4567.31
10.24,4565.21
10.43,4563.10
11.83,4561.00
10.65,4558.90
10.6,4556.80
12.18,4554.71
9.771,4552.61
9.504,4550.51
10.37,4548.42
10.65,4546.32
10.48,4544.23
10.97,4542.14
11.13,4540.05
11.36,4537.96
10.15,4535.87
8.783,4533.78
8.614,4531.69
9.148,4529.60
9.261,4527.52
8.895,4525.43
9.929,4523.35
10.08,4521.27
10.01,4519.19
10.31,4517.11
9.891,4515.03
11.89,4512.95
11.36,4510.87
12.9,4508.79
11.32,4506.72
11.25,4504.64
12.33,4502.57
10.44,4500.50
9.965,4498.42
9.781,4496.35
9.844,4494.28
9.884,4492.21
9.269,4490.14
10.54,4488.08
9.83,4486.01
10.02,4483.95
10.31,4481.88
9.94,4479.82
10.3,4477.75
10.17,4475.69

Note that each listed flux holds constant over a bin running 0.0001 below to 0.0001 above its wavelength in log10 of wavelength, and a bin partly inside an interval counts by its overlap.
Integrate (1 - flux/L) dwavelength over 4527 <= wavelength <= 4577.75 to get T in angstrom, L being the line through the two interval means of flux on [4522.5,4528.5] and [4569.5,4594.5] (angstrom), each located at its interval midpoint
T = -2.30 angstrom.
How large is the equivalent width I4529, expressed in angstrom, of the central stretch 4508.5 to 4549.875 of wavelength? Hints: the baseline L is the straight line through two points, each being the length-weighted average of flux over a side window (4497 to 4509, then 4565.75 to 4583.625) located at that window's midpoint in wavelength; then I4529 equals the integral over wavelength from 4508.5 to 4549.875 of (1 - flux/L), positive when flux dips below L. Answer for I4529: 2.7 angstrom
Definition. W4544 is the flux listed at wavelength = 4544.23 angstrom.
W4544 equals 10.48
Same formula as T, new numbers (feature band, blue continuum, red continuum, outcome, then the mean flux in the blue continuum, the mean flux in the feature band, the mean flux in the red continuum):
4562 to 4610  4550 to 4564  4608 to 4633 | 1.5 angstrom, 10.8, 10.6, 11.2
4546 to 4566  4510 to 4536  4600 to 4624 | -0.8 angstrom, 9.85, 10.6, 10.9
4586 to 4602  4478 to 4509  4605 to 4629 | 0.3 angstrom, 10.4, 10.7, 11.1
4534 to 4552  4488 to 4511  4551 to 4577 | 0.4 angstrom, 10.7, 10.5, 10.7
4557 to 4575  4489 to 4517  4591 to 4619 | 0.3 angstrom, 10.8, 10.6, 10.9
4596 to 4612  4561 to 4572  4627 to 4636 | 0.4 angstrom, 10.5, 10.7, 11.3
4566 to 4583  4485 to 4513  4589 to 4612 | 0.4 angstrom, 10.7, 10.6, 10.8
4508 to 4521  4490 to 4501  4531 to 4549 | -1.2 angstrom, 9.88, 11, 10.3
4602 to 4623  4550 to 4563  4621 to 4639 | 0.4 angstrom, 10.8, 10.9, 11.2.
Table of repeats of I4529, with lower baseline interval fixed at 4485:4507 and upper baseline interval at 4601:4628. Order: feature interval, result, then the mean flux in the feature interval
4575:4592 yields 0.57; 10.5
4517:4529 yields 0.95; 9.69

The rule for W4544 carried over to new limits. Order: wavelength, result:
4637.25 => 10.36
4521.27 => 10.08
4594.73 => 11.3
